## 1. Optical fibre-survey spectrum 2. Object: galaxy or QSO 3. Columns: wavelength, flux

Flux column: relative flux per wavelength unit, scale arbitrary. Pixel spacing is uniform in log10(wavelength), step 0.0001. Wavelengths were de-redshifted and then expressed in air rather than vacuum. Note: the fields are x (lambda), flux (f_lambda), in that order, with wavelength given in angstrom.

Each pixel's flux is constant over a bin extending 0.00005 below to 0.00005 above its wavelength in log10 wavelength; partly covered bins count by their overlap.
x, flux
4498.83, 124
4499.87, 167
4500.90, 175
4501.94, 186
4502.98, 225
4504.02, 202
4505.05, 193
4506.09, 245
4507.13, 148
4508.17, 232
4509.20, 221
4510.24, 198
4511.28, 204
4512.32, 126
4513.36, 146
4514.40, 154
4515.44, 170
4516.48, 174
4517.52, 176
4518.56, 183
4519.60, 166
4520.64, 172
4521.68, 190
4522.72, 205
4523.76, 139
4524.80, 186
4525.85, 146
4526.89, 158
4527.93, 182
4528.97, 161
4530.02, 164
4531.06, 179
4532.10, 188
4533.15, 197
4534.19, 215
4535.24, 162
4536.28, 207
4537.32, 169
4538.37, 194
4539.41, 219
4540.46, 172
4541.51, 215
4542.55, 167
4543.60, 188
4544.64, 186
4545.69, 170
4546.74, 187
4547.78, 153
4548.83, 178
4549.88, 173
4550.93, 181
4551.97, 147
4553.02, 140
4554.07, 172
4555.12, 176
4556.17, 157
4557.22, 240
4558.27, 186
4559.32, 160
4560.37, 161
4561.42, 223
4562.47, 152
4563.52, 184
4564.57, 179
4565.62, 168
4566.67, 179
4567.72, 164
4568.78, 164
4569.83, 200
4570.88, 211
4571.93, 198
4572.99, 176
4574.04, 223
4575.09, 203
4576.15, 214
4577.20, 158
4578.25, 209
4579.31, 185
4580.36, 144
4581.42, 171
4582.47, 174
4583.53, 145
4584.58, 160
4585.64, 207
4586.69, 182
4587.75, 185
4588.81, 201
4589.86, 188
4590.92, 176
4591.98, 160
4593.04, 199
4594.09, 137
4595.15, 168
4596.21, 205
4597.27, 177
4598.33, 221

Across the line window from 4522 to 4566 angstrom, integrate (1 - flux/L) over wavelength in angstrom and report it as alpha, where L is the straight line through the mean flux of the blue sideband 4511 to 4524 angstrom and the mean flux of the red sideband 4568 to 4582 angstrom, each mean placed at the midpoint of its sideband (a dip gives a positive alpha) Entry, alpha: 0.0 angstrom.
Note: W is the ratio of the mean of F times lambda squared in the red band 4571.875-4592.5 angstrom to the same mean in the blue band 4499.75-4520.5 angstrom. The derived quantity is 1.02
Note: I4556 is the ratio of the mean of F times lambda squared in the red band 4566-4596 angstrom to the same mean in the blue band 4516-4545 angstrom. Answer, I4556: 1.0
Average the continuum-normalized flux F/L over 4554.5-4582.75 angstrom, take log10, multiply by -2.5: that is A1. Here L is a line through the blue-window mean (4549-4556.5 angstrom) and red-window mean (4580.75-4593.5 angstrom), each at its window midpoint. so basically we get -0.079 mag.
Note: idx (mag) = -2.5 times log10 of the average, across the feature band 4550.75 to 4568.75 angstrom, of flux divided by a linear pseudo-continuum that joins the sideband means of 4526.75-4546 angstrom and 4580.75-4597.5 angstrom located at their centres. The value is 0.04 mag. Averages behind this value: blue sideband 185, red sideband 177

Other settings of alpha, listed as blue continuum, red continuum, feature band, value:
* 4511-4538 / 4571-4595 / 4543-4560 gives 0.3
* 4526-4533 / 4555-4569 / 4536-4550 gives -0.8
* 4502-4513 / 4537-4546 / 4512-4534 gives 2.5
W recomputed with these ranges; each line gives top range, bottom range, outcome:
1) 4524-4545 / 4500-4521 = 1.00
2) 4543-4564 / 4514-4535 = 1.02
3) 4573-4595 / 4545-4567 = 1.05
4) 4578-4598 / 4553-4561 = 1.02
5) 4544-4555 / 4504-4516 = 0.93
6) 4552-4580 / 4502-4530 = 1.04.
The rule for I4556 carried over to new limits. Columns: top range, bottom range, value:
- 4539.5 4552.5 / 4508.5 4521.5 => 1.03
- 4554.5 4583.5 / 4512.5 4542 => 1.05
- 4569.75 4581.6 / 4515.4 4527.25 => 1.14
